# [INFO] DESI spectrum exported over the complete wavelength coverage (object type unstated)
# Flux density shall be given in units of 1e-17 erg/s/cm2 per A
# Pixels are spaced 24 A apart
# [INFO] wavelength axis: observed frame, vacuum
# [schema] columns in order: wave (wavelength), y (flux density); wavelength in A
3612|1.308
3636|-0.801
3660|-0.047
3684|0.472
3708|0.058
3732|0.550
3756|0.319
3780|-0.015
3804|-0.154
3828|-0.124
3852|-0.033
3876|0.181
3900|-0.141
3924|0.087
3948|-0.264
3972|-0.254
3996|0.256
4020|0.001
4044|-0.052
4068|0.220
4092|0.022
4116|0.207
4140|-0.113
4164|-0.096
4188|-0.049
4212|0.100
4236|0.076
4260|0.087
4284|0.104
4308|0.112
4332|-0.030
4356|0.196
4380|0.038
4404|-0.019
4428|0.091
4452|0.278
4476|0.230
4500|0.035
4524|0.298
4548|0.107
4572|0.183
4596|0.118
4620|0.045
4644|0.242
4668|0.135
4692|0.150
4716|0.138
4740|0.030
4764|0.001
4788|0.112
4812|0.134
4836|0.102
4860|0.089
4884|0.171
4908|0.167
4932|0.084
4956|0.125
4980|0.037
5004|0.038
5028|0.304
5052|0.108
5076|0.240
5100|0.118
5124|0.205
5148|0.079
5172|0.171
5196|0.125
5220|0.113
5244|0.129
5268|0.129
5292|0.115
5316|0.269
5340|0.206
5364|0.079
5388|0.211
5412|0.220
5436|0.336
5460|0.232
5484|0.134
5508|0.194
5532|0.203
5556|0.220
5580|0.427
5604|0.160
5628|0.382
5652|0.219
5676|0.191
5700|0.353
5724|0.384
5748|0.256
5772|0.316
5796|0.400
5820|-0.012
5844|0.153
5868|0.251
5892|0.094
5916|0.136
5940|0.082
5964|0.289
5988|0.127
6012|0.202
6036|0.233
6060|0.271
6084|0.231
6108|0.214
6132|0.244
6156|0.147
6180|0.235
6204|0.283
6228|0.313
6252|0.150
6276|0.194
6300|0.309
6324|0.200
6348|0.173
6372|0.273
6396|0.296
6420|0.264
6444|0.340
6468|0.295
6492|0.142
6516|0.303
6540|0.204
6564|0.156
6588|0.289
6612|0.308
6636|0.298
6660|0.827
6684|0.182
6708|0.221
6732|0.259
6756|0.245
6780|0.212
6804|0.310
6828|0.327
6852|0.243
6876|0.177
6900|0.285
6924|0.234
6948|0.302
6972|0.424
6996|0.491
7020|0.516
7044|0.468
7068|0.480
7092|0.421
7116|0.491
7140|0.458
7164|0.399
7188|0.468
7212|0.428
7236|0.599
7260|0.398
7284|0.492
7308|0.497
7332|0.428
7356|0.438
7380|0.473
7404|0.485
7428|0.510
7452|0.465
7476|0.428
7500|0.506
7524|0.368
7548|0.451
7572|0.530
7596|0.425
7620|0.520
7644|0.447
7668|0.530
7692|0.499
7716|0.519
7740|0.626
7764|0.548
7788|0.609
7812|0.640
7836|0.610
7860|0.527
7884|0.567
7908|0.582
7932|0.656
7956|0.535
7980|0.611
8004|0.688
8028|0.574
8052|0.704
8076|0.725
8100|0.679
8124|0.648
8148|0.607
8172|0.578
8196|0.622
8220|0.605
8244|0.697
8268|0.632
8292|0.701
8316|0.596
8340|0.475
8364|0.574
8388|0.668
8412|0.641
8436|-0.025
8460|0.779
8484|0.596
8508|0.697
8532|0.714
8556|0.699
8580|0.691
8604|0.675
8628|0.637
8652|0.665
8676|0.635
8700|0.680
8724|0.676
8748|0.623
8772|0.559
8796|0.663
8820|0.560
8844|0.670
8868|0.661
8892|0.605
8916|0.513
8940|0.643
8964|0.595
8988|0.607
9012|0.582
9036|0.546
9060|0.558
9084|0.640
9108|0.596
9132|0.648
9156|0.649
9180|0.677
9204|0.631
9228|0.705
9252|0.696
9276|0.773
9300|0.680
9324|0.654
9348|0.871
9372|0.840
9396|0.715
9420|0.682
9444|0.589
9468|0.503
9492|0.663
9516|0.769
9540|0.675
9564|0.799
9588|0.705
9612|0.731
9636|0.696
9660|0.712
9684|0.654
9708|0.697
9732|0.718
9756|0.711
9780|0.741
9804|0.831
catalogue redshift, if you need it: 0.747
